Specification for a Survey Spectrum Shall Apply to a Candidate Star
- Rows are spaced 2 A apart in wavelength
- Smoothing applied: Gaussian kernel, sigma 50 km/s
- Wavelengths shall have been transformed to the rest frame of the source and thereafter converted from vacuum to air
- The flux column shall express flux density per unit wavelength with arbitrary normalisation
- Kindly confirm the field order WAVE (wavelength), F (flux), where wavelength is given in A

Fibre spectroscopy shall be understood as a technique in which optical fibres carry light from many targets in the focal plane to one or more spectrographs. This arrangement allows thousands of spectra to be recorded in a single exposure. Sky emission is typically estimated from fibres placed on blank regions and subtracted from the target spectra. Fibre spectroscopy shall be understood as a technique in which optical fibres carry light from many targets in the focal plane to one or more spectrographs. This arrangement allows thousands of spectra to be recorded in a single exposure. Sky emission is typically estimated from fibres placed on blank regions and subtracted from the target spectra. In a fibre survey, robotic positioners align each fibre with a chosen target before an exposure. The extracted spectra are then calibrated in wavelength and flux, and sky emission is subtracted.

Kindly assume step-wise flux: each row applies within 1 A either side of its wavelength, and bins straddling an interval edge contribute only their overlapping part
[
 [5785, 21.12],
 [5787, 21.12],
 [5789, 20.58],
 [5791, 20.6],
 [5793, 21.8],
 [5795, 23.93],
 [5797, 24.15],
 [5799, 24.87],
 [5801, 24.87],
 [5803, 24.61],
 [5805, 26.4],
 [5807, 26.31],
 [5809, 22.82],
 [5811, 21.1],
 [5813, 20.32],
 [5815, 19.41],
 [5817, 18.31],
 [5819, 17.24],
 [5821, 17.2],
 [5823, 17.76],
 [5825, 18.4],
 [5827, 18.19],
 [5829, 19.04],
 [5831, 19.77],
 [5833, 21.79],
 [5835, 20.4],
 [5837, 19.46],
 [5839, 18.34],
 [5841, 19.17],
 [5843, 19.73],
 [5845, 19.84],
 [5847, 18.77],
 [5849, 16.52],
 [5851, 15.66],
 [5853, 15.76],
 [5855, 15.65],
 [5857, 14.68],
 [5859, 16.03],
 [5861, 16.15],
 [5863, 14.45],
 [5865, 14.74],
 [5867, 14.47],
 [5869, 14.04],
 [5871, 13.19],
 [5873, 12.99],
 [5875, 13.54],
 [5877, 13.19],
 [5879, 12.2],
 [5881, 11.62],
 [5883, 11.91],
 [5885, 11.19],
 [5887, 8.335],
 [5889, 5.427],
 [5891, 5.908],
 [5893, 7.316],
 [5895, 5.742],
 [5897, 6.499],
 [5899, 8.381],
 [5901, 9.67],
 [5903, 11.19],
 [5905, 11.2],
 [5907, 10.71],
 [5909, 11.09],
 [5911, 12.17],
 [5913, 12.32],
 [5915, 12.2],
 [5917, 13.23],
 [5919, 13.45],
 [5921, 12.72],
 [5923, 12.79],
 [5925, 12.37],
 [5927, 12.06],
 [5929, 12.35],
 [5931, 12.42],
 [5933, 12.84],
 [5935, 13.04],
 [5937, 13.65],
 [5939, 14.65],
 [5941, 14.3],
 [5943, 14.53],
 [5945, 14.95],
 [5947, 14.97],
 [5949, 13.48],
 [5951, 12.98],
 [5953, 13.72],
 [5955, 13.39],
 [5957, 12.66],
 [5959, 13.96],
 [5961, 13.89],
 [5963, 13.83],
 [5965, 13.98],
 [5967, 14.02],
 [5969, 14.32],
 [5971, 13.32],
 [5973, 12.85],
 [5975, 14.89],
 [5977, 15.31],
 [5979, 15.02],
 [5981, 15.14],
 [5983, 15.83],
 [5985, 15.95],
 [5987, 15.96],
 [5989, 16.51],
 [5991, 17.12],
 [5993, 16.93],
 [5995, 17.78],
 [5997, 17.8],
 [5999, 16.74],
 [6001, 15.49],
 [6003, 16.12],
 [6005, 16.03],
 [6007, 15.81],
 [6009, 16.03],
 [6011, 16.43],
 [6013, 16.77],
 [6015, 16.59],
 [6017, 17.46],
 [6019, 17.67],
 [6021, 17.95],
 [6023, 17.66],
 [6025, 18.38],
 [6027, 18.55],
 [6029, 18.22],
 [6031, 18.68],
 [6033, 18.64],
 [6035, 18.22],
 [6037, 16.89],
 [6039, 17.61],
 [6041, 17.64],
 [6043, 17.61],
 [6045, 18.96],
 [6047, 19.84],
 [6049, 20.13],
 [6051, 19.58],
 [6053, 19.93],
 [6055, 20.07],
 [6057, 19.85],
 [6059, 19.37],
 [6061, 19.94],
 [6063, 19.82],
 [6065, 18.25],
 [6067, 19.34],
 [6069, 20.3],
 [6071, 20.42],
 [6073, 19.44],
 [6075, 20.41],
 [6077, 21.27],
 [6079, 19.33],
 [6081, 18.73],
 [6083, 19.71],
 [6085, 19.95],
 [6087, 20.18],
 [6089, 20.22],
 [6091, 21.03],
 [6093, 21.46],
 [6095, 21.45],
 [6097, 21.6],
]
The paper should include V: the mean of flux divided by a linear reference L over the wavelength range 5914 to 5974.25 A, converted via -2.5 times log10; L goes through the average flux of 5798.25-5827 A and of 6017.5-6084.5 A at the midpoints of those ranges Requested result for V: 0.43 mag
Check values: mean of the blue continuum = 21.3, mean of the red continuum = 19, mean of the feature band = 13.4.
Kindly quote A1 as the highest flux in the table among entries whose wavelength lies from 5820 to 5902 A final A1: 21.79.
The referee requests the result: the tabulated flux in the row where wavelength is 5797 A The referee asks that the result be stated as 24.15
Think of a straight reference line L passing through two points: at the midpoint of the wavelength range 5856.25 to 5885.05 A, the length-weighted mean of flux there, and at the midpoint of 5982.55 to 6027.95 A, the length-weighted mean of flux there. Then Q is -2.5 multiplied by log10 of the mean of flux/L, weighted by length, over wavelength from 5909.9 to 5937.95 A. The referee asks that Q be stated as 0.18 mag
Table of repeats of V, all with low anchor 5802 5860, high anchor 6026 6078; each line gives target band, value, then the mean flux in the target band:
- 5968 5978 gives 0.333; 14.1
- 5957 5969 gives 0.355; 13.9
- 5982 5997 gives 0.154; 16.7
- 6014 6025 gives 0.098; 17.5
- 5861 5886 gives 0.406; 13.2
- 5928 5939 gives 0.423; 13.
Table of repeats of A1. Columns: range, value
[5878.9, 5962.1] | 14.97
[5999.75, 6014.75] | 16.77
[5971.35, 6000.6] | 17.8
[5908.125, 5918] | 13.23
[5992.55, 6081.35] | 21.27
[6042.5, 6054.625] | 20.13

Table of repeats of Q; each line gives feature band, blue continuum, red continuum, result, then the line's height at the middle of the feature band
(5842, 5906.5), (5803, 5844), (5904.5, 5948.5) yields 0.31 mag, 16.6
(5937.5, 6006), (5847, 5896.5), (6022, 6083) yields 0.09 mag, 16.2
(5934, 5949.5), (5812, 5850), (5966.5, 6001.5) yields 0.16 mag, 16.5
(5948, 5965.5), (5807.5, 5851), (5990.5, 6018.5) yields 0.27 mag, 17.4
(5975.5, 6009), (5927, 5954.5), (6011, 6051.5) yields 0.00 mag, 16.2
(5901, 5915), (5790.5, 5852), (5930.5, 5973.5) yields 0.37 mag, 16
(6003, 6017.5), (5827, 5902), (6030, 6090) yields 0.10 mag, 18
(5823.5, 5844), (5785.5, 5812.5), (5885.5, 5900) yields -0.14 mag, 17.2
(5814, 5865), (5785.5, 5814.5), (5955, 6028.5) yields 0.20 mag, 21.5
